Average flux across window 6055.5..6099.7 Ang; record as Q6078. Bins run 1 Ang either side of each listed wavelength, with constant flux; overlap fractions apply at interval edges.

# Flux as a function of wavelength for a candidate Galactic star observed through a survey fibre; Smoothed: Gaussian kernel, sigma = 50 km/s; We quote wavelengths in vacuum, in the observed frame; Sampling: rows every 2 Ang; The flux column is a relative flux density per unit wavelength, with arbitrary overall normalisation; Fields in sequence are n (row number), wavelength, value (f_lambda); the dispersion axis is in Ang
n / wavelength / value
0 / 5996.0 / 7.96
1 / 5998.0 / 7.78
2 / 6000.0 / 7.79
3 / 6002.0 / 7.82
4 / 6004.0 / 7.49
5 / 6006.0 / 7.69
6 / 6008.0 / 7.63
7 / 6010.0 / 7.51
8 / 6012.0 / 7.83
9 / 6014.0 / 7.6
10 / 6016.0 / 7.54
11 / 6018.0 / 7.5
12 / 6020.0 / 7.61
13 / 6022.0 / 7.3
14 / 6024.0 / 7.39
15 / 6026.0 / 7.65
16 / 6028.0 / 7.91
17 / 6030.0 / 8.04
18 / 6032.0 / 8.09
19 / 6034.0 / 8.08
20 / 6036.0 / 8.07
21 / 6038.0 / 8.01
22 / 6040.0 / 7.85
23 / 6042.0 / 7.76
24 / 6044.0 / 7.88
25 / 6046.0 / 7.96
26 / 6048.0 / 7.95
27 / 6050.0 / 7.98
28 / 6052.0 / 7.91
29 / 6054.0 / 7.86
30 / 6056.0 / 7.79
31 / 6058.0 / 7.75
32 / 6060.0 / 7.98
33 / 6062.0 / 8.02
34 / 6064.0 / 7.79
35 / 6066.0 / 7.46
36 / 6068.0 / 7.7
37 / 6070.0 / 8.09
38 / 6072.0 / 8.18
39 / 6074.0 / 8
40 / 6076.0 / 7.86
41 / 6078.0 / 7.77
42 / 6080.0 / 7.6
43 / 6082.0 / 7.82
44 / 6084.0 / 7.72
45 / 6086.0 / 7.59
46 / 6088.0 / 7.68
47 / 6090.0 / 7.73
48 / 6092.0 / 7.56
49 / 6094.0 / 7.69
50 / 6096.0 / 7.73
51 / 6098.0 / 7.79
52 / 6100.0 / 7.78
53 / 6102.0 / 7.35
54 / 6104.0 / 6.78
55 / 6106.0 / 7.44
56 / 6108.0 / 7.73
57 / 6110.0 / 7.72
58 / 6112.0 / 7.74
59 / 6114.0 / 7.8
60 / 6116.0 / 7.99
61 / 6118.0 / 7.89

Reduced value 7.79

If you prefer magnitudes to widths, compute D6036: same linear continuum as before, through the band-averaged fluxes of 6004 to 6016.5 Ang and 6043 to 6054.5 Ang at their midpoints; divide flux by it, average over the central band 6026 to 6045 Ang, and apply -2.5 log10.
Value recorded -0.02 mag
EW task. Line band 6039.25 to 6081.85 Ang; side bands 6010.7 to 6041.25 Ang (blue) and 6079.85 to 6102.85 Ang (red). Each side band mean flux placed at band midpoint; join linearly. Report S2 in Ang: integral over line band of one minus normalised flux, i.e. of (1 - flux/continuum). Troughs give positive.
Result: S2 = -0.8 Ang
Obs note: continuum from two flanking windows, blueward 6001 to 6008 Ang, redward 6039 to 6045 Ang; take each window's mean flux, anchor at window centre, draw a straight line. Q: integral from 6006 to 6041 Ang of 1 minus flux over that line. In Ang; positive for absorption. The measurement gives 0.0 Ang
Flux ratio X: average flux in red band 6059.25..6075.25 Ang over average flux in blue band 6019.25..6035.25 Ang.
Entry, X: 1.02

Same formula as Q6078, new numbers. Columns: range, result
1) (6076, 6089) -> 7.71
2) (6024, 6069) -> 7.87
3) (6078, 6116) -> 7.64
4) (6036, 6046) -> 7.9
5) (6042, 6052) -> 7.92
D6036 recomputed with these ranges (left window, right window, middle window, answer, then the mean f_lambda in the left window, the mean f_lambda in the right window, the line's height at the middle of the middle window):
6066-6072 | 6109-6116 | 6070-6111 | 0.02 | 7.87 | 7.79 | 7.83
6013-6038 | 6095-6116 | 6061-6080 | -0.03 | 7.74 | 7.61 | 7.67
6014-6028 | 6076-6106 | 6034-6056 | -0.05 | 7.53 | 7.62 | 7.56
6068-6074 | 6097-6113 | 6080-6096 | 0.02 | 8.04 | 7.54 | 7.79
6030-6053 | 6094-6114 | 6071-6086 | -0.01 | 7.96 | 7.58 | 7.74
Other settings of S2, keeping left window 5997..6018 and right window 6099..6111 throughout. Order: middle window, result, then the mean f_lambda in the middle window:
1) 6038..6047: -0.3 Ang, 7.88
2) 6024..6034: -0.4 Ang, 7.88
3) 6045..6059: -0.6 Ang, 7.89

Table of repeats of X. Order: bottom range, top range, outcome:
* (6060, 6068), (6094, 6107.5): 0.96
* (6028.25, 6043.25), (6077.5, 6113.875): 0.96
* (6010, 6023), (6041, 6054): 1.05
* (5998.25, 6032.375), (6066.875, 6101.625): 1.01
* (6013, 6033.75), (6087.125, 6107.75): 0.98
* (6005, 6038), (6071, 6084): 1.02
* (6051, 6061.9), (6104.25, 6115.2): 0.97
